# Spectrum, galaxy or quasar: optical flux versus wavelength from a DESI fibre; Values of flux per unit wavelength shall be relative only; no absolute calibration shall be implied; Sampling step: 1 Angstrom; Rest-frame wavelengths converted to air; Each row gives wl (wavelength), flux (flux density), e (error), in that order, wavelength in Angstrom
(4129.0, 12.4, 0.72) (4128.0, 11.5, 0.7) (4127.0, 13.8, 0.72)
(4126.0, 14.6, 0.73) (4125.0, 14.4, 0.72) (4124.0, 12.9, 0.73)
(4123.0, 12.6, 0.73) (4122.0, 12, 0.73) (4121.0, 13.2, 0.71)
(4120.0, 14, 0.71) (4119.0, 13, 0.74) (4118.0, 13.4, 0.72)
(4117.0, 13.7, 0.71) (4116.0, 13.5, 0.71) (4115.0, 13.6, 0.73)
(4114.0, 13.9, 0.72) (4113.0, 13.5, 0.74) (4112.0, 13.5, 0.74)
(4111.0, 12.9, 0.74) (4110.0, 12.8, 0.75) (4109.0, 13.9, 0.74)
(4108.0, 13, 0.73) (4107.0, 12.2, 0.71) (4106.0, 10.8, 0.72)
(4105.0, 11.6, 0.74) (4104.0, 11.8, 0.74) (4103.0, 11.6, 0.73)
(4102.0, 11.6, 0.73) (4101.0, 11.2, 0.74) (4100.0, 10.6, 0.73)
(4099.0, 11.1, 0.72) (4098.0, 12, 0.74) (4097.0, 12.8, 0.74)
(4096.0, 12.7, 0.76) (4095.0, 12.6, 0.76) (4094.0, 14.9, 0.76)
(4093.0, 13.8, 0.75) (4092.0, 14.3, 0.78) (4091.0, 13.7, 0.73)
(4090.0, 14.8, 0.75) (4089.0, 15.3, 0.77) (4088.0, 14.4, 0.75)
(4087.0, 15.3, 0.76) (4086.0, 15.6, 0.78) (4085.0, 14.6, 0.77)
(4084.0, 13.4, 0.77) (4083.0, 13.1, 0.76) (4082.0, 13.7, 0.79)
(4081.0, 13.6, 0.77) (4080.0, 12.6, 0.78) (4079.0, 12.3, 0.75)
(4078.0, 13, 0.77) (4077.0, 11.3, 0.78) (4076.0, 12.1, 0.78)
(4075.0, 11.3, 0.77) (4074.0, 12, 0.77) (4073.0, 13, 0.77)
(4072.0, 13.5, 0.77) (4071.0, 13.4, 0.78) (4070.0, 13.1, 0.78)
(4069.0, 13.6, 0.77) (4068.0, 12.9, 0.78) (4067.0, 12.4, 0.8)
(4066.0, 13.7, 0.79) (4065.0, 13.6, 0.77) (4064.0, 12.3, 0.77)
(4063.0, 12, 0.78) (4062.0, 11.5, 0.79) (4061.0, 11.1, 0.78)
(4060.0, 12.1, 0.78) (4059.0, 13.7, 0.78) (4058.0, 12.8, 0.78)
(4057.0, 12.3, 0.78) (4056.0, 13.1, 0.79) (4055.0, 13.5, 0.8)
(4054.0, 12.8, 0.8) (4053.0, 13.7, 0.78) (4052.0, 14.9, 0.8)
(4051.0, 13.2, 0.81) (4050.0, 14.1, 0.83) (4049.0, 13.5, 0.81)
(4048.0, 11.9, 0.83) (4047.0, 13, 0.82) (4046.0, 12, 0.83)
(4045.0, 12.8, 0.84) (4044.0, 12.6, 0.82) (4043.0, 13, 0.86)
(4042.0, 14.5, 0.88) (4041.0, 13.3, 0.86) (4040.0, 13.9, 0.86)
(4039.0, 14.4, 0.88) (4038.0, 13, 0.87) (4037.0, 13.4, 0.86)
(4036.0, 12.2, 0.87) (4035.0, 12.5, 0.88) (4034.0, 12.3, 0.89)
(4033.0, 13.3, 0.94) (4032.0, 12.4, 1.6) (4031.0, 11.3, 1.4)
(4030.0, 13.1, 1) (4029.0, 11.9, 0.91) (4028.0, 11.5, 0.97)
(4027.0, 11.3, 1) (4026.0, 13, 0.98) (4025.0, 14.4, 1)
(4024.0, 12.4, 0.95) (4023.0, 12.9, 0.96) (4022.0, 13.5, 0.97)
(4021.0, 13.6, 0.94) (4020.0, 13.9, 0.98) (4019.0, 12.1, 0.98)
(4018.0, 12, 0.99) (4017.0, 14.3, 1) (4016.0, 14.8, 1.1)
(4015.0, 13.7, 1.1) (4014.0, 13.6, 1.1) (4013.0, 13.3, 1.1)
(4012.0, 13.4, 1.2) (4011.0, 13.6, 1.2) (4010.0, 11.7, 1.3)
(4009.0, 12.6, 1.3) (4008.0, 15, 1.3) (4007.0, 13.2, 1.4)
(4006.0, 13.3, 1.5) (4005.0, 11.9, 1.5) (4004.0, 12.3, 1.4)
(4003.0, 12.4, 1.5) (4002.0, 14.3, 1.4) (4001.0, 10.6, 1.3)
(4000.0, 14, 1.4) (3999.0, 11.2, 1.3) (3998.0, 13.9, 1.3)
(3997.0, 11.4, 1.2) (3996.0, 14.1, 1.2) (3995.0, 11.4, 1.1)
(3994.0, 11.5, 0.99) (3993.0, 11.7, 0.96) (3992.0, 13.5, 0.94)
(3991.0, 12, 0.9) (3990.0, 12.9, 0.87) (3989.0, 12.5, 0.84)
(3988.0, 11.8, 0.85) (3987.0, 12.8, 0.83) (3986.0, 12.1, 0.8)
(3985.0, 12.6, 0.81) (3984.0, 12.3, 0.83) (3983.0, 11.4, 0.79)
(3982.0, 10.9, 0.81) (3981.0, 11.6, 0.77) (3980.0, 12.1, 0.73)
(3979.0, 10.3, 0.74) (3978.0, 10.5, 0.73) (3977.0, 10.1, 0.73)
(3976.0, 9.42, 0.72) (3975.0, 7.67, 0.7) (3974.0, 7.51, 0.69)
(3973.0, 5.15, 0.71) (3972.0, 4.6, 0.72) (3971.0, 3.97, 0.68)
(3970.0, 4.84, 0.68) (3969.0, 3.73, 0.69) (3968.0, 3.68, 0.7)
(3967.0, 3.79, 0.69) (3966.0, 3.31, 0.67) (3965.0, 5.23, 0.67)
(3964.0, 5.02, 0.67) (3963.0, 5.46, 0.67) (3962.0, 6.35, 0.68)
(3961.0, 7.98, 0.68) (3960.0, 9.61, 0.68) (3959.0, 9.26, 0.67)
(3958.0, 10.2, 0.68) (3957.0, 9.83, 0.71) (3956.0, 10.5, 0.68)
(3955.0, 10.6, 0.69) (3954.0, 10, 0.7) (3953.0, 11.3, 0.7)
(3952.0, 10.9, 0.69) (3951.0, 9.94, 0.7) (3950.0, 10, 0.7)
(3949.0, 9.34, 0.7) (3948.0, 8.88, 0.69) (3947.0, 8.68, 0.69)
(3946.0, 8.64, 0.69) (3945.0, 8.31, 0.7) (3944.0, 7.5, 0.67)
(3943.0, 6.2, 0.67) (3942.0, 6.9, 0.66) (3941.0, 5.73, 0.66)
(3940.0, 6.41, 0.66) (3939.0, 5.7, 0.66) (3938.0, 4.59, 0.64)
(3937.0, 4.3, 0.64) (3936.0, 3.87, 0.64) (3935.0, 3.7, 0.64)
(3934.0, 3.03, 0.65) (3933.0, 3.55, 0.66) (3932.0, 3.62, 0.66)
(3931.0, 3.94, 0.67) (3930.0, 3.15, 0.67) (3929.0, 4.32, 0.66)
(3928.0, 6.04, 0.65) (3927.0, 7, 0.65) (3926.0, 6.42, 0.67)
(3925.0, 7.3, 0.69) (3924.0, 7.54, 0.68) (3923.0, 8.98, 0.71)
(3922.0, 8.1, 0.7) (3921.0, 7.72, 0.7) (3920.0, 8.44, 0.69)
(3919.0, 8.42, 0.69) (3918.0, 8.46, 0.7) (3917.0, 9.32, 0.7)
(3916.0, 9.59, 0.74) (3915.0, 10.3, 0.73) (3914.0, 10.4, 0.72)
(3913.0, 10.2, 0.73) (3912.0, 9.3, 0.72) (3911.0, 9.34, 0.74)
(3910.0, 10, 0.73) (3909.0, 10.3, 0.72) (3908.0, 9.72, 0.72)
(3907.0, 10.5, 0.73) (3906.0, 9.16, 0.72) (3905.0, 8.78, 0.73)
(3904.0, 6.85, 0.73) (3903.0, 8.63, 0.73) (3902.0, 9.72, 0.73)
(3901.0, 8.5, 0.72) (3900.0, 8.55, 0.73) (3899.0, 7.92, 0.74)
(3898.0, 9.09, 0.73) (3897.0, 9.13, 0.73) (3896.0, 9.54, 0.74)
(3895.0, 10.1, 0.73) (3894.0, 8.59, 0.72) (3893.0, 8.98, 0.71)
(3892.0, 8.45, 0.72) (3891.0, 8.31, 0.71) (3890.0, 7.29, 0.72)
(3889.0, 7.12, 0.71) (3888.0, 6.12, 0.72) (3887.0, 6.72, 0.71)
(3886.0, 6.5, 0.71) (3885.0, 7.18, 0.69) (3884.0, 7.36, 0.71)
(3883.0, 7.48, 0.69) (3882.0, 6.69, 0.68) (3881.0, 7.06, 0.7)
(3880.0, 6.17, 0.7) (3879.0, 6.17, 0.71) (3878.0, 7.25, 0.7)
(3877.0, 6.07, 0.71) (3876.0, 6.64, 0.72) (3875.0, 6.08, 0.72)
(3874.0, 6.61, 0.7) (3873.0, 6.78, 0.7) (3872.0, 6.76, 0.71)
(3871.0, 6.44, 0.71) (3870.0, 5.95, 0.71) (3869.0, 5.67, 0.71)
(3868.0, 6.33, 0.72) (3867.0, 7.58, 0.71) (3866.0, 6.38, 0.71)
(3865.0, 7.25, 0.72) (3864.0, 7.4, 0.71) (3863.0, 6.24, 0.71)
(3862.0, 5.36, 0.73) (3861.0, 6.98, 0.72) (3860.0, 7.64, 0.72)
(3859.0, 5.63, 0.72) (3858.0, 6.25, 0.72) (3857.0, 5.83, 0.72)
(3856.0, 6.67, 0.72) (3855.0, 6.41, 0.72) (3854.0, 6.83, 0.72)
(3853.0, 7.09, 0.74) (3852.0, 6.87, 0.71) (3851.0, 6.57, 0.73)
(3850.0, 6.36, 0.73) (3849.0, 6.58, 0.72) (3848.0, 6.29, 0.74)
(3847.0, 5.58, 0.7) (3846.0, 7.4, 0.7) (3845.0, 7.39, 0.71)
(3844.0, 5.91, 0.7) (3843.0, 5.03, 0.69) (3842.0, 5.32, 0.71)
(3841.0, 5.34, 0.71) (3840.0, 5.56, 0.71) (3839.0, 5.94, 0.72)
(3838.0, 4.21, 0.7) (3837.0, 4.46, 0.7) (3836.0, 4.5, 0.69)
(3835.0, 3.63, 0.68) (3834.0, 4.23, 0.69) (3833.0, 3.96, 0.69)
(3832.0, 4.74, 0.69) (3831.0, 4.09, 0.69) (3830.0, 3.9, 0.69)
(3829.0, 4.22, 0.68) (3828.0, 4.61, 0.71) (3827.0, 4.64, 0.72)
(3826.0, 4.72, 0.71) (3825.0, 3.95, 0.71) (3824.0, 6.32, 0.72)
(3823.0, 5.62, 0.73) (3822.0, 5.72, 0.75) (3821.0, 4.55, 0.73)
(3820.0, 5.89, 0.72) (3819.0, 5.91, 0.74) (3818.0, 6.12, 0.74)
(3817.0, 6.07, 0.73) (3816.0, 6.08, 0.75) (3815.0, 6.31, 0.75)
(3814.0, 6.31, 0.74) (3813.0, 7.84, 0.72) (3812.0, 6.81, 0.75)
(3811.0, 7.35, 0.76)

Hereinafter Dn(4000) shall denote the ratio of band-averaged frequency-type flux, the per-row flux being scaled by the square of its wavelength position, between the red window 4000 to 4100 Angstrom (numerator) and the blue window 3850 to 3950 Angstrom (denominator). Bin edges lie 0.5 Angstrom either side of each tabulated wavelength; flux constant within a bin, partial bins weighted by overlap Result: 1.94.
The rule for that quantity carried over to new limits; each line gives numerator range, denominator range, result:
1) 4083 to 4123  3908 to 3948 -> 2.02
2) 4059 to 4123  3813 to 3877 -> 2.50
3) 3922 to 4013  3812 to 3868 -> 1.66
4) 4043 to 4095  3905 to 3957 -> 1.81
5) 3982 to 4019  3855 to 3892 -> 2.03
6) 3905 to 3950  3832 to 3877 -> 1.26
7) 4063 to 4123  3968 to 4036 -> 1.16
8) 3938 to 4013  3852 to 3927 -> 1.32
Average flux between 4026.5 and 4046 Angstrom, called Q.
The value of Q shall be 12.8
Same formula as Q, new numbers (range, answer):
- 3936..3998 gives 8.86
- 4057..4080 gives 12.6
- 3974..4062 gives 12.6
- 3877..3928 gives 8.29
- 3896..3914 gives 9.2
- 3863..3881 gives 6.57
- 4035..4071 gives 13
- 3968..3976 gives 5.5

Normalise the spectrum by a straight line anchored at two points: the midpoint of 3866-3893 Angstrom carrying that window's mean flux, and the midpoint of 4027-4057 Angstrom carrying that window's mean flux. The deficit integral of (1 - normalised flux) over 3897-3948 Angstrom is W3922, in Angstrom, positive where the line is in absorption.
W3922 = 5.1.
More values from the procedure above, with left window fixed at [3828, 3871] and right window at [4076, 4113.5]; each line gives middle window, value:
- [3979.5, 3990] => -2.42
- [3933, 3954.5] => 3.51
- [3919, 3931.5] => 2.14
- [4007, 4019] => -3.13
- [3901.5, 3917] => -3.92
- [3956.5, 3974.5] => 6.08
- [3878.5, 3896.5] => -1.50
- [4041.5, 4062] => -2.17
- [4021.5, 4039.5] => -2.55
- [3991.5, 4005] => -3.01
